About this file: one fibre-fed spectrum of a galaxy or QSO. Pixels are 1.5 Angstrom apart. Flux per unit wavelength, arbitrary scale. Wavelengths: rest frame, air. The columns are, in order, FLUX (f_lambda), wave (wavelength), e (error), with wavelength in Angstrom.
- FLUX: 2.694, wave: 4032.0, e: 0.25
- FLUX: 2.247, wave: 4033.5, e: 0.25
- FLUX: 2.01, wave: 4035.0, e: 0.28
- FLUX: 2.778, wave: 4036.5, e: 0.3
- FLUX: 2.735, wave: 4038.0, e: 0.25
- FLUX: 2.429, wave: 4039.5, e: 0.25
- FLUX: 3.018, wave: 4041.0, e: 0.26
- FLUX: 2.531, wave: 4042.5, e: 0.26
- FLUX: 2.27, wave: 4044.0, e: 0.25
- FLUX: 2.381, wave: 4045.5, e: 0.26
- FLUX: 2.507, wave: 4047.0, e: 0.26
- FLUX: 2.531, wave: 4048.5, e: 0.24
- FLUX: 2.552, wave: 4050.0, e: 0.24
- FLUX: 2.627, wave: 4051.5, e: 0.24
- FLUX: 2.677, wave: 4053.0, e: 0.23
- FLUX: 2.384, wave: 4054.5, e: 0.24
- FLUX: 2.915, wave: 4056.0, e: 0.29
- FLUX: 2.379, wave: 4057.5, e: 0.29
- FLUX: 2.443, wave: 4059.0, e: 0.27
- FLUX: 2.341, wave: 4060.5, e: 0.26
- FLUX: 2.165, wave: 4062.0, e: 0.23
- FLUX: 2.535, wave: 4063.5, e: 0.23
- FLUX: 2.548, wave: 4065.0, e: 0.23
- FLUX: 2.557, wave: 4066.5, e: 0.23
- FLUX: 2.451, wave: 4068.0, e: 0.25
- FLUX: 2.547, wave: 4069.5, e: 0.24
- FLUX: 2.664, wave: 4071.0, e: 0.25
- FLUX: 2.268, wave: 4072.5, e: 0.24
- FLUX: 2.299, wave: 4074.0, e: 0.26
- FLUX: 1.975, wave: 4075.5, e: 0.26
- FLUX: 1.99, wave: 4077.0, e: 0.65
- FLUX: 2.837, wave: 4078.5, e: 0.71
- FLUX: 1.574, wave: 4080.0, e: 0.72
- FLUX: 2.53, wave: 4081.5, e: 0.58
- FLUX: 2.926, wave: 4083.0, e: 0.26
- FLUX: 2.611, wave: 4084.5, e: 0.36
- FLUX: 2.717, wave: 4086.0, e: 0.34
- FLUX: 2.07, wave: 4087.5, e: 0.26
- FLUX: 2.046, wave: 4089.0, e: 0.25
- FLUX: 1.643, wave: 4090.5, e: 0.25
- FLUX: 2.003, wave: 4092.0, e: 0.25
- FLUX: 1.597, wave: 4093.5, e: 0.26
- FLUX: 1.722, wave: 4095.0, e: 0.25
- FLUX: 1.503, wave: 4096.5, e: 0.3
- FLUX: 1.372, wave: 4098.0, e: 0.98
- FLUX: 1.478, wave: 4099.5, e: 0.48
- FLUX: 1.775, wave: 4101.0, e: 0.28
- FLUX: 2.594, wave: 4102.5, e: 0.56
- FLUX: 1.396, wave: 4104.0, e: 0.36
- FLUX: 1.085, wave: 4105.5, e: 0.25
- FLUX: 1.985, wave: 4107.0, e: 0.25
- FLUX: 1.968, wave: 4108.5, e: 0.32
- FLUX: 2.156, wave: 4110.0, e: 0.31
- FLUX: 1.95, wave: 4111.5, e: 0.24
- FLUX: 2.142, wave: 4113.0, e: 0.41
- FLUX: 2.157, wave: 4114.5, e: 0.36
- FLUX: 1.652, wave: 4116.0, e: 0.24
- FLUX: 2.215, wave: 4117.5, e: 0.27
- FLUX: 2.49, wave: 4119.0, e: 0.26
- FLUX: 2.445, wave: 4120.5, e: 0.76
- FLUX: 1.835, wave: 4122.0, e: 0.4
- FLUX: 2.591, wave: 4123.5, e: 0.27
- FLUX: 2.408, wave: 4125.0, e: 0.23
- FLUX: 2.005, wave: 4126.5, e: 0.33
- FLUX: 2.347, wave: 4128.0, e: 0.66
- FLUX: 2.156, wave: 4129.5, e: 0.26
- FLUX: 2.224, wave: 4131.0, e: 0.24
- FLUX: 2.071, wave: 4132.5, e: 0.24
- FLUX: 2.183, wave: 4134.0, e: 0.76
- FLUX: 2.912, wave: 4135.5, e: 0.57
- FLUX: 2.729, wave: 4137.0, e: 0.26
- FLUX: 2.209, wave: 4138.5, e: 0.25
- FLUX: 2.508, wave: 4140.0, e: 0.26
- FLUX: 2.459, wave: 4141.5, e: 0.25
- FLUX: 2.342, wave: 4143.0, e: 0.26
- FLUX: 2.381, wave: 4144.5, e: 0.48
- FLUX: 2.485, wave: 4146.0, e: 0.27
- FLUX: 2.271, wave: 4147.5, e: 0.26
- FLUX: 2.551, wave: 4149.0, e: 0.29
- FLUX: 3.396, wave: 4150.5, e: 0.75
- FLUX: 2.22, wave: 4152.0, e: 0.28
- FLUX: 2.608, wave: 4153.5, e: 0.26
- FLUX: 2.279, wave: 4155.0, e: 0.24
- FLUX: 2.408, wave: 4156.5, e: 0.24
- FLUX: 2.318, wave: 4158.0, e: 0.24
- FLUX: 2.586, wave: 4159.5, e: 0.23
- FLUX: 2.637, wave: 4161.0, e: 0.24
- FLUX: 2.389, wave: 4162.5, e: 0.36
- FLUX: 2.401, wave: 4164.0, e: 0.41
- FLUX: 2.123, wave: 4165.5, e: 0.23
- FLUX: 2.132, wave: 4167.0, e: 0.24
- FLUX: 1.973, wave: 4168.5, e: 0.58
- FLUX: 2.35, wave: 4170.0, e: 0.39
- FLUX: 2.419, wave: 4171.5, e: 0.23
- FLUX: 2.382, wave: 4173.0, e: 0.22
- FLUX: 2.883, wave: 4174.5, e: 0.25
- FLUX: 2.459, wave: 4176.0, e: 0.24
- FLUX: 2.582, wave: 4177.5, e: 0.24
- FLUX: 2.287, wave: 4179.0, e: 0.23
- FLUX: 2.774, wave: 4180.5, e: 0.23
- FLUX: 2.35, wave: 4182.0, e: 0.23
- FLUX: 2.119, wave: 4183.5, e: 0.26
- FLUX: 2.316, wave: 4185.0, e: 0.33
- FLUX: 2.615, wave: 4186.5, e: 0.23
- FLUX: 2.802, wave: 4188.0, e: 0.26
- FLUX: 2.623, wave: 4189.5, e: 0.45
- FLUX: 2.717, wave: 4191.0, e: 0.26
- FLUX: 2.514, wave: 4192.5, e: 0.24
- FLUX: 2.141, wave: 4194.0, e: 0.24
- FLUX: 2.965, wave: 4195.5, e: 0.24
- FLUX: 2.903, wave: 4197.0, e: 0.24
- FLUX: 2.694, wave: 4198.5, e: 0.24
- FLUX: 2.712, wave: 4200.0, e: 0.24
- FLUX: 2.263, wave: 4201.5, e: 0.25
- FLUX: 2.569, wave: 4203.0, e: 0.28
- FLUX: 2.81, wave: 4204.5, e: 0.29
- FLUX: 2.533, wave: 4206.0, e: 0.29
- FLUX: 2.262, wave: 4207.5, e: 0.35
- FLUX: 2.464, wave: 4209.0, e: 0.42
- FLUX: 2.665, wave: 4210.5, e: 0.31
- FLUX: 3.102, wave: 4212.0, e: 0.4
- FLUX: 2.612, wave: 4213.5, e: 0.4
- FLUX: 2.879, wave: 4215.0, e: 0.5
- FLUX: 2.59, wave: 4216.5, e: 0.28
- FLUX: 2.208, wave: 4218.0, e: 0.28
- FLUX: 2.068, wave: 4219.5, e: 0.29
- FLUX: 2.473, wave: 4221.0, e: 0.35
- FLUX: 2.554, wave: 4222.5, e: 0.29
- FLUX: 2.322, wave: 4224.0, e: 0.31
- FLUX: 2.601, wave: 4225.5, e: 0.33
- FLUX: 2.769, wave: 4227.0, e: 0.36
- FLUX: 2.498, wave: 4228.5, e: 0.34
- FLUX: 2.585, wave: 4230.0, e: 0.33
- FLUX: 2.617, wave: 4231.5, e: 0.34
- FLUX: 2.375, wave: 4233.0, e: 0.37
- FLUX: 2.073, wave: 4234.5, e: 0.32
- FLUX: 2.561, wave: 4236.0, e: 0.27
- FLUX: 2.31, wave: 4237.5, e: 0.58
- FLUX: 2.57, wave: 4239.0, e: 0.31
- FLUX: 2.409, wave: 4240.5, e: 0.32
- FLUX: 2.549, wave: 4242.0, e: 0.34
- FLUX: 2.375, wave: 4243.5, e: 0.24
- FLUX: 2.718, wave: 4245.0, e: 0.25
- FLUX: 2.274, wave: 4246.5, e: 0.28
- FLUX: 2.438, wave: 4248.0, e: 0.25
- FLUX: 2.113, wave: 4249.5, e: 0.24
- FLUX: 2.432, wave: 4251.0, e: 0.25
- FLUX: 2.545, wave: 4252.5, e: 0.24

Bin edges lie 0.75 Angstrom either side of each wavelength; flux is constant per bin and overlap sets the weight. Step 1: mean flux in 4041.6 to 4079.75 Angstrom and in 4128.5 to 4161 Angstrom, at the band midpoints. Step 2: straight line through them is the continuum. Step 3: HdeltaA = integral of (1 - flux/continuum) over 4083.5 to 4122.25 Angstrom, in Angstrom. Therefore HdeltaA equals 7.79 Angstrom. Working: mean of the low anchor 2.45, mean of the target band 1.95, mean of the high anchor 2.45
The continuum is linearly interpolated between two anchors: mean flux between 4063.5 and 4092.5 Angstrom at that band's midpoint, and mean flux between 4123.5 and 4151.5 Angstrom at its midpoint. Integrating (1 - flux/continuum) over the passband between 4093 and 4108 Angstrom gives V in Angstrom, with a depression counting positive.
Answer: 4.52 Angstrom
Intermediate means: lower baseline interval 2.34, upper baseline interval 2.43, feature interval 1.66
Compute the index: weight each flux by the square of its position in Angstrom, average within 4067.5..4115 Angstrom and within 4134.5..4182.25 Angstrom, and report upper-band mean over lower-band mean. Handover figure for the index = 1.24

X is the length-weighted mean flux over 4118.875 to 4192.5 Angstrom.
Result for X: 2.42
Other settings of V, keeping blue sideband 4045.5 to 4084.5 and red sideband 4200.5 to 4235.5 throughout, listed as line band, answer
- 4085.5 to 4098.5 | 3.3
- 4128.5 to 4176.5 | 1.4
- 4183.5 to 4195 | 0.0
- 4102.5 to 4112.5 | 2.6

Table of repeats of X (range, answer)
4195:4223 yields 2.59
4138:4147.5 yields 2.39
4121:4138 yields 2.32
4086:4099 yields 1.8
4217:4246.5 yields 2.45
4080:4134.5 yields 2.05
